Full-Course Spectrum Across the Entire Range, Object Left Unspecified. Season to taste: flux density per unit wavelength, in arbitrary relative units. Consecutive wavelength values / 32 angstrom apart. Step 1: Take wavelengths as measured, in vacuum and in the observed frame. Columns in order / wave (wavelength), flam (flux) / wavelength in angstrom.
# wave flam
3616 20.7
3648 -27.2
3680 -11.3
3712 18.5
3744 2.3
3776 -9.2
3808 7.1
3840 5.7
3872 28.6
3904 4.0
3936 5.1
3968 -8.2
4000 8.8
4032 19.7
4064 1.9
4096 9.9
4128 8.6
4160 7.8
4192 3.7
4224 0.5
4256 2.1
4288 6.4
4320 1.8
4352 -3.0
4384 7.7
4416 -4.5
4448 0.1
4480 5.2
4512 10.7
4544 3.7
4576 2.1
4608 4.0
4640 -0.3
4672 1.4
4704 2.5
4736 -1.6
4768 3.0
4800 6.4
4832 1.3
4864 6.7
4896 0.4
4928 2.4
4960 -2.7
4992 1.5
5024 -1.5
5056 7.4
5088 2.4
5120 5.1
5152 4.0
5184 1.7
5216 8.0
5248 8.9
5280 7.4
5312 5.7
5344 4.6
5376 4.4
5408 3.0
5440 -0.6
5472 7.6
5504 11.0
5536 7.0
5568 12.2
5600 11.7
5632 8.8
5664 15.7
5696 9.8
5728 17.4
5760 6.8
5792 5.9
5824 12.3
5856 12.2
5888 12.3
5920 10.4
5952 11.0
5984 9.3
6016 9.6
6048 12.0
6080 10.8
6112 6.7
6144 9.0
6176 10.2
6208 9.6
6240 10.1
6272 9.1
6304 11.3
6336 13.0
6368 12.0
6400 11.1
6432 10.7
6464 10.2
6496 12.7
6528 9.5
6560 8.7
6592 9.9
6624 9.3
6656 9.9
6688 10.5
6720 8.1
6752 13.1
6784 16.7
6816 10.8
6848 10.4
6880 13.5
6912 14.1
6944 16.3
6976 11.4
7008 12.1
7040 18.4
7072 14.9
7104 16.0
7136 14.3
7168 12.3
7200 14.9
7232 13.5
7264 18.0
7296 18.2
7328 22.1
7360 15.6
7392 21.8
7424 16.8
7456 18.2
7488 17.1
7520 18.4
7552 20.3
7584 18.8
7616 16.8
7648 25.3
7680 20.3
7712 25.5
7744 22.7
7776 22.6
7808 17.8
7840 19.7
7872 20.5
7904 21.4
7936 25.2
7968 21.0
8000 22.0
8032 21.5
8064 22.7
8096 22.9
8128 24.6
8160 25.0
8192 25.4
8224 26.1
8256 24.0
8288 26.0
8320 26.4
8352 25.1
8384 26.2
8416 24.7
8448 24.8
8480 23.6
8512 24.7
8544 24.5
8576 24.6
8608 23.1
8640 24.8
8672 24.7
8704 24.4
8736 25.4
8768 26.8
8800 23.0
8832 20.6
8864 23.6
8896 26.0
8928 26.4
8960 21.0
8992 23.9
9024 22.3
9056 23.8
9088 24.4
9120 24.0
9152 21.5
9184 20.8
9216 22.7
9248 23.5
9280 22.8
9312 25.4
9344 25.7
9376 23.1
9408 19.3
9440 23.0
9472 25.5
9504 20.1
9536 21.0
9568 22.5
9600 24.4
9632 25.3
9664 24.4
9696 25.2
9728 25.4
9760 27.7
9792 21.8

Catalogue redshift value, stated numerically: 0.815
